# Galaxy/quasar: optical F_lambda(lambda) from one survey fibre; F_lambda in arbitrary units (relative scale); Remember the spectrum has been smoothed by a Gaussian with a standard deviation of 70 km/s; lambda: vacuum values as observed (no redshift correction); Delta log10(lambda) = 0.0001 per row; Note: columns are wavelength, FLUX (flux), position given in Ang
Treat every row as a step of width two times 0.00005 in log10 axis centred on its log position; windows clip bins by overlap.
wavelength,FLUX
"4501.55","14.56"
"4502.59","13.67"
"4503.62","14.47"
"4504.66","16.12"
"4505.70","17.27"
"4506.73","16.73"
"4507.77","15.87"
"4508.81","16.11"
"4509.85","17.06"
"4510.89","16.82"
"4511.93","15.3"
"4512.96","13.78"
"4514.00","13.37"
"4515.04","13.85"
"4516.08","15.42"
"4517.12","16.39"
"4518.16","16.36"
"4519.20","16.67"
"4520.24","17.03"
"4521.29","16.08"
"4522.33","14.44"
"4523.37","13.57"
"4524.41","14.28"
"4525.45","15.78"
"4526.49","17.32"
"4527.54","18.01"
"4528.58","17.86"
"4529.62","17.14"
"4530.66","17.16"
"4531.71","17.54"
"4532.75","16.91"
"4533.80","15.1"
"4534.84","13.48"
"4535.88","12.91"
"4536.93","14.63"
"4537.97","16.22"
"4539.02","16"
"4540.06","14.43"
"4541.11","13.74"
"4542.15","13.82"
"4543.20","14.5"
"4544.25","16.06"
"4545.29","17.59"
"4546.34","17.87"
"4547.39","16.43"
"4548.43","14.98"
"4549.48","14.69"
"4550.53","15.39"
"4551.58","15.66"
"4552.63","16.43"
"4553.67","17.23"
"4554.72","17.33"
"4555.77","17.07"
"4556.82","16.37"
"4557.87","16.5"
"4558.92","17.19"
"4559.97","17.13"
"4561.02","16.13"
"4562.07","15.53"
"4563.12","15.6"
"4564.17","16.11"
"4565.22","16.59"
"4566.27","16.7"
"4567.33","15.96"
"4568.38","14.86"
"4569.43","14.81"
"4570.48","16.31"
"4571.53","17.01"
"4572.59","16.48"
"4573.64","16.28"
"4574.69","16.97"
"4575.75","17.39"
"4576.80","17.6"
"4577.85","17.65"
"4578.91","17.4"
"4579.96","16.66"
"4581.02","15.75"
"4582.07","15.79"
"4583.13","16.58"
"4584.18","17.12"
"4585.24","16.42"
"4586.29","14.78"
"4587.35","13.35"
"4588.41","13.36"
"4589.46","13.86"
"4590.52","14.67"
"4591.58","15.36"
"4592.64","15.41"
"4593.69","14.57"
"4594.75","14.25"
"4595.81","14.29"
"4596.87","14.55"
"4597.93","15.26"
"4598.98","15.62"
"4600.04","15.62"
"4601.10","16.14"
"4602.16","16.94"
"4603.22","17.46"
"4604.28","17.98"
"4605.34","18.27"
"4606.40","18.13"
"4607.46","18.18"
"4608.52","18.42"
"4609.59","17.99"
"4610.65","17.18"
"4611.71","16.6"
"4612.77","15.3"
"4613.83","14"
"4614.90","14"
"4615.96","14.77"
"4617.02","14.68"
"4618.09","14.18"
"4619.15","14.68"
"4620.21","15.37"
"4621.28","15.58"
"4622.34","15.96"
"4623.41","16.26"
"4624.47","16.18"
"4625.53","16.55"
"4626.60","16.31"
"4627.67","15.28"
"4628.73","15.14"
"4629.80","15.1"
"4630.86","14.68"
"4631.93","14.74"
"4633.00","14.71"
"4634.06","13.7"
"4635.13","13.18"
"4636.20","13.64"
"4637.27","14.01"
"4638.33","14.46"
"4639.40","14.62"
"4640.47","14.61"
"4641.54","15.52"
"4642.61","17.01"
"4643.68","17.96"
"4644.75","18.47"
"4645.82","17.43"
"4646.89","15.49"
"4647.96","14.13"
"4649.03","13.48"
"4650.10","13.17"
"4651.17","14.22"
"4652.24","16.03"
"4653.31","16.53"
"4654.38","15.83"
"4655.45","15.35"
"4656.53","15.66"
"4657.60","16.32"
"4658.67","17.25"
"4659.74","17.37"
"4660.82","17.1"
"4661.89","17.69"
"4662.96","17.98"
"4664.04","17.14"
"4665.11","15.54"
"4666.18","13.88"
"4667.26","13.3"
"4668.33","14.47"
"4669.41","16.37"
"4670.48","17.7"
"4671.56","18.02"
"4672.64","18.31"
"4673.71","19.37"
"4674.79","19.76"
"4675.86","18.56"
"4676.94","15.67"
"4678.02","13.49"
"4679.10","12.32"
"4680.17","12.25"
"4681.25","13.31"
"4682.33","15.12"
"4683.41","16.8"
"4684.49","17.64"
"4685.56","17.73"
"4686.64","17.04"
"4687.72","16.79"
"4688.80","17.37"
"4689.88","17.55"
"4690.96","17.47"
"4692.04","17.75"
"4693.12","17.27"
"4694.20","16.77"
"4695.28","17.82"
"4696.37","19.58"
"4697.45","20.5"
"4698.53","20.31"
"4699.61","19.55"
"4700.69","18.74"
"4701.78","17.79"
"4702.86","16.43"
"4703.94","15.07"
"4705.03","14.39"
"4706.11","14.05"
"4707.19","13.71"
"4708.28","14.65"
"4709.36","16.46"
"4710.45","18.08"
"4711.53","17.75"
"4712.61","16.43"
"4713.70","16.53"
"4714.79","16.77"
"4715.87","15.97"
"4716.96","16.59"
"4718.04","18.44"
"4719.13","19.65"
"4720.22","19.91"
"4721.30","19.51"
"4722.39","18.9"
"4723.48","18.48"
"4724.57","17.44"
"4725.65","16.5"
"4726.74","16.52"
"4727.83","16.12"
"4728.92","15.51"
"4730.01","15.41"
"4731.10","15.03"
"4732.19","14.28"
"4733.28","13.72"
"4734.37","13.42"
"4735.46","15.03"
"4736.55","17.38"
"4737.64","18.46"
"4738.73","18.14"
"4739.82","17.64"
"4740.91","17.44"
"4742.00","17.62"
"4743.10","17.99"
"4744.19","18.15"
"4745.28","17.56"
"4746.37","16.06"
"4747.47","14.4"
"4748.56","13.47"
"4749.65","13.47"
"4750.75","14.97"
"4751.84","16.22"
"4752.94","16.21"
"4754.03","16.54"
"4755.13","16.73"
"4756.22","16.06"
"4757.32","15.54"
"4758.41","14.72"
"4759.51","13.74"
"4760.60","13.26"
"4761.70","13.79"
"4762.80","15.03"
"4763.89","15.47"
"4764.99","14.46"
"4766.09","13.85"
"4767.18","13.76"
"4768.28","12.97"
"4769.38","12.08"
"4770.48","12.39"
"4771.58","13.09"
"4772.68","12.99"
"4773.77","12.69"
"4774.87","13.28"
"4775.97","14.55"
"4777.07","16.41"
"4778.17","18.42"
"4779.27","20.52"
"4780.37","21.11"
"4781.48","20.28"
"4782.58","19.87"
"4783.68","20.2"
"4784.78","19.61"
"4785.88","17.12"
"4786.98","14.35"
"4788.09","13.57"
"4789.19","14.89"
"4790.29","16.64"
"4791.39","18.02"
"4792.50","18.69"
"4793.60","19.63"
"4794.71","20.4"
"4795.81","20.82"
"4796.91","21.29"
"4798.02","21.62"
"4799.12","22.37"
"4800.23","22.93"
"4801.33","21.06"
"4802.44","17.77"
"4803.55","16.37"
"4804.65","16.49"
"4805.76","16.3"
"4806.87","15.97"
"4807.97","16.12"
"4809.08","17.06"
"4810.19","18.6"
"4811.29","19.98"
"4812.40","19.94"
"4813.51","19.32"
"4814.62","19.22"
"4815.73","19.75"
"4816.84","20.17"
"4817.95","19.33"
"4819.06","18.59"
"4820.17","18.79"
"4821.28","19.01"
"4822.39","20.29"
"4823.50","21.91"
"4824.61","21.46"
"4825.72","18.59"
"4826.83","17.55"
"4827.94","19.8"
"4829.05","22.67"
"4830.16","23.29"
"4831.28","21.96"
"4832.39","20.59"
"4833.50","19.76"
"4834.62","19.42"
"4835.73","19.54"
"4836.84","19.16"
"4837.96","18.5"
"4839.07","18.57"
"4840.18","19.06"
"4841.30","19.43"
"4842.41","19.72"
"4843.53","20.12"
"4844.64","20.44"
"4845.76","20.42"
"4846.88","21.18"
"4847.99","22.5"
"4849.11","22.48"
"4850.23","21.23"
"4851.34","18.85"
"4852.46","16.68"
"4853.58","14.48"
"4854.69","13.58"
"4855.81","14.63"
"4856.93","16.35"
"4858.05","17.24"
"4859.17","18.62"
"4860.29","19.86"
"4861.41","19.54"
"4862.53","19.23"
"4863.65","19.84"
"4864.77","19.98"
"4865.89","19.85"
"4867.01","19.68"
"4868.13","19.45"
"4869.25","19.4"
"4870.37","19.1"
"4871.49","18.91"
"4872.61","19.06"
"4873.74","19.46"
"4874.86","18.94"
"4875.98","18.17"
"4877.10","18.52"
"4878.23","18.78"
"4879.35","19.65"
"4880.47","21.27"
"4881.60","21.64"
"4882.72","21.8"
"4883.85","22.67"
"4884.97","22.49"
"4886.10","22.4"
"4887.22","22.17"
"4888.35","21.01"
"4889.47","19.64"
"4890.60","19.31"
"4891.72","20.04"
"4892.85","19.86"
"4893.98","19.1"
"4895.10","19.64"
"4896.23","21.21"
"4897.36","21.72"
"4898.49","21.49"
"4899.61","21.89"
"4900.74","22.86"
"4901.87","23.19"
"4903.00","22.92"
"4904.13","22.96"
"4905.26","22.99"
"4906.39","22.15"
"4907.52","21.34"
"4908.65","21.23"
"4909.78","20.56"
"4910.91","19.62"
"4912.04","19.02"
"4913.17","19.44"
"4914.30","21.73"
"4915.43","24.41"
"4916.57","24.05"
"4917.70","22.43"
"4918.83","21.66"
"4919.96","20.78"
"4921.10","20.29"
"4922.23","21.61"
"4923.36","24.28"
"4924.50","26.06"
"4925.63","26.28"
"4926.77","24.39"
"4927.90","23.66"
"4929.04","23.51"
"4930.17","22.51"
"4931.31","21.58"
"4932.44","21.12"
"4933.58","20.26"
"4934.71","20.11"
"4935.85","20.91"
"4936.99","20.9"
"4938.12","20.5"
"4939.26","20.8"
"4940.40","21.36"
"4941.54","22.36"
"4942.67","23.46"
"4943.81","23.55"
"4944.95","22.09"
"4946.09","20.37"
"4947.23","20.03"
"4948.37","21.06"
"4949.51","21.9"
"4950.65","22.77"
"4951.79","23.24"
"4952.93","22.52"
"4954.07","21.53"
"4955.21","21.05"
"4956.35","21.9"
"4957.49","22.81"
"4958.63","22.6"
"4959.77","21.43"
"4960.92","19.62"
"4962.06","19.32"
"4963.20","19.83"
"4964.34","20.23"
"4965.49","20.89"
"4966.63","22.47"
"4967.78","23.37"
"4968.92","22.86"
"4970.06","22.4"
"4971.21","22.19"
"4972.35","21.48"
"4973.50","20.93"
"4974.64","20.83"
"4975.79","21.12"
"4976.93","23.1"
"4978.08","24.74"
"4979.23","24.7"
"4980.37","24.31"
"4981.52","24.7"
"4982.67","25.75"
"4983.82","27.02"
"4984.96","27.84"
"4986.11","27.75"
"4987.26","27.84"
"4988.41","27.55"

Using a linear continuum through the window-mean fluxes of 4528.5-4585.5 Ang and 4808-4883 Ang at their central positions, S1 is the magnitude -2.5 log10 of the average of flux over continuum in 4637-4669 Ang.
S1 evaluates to 0.10 mag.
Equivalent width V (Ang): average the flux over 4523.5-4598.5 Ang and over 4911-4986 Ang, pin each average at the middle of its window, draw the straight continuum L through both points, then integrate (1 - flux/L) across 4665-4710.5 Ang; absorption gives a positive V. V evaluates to 3.4 Ang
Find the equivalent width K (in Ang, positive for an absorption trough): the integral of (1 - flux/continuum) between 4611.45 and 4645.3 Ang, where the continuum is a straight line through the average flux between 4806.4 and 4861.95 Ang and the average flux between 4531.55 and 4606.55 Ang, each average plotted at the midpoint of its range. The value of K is 2.92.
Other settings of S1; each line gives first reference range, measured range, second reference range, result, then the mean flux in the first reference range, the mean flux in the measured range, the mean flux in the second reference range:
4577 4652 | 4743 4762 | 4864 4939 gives 0.18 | 15.6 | 15.5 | 21.2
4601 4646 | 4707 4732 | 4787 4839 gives 0.03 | 15.8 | 17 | 19.2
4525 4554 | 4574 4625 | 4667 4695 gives 0.01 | 15.9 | 15.9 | 16.5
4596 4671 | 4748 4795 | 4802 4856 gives 0.15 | 15.8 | 15.8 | 19.2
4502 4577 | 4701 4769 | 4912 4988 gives 0.18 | 15.9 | 16.1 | 22.5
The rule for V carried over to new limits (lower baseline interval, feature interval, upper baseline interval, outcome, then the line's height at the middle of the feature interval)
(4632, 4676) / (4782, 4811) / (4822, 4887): 0.31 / 18.6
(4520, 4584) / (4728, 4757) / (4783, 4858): 3.43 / 18.2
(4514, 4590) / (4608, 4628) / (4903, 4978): 1.41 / 17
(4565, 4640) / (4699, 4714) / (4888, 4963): 1.03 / 17.6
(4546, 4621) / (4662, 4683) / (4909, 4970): 1.82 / 17.5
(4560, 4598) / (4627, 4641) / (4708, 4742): 1.49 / 16.2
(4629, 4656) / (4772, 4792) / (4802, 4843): 1.52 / 18.3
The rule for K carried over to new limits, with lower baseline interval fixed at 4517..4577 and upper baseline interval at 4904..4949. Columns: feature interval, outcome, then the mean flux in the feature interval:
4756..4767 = 2.8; 14.5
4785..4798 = 1.2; 18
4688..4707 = 0.9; 17.5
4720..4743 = 2.6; 16.8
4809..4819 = 0.4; 19.3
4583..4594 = 1.1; 15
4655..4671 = 1.5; 16.2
